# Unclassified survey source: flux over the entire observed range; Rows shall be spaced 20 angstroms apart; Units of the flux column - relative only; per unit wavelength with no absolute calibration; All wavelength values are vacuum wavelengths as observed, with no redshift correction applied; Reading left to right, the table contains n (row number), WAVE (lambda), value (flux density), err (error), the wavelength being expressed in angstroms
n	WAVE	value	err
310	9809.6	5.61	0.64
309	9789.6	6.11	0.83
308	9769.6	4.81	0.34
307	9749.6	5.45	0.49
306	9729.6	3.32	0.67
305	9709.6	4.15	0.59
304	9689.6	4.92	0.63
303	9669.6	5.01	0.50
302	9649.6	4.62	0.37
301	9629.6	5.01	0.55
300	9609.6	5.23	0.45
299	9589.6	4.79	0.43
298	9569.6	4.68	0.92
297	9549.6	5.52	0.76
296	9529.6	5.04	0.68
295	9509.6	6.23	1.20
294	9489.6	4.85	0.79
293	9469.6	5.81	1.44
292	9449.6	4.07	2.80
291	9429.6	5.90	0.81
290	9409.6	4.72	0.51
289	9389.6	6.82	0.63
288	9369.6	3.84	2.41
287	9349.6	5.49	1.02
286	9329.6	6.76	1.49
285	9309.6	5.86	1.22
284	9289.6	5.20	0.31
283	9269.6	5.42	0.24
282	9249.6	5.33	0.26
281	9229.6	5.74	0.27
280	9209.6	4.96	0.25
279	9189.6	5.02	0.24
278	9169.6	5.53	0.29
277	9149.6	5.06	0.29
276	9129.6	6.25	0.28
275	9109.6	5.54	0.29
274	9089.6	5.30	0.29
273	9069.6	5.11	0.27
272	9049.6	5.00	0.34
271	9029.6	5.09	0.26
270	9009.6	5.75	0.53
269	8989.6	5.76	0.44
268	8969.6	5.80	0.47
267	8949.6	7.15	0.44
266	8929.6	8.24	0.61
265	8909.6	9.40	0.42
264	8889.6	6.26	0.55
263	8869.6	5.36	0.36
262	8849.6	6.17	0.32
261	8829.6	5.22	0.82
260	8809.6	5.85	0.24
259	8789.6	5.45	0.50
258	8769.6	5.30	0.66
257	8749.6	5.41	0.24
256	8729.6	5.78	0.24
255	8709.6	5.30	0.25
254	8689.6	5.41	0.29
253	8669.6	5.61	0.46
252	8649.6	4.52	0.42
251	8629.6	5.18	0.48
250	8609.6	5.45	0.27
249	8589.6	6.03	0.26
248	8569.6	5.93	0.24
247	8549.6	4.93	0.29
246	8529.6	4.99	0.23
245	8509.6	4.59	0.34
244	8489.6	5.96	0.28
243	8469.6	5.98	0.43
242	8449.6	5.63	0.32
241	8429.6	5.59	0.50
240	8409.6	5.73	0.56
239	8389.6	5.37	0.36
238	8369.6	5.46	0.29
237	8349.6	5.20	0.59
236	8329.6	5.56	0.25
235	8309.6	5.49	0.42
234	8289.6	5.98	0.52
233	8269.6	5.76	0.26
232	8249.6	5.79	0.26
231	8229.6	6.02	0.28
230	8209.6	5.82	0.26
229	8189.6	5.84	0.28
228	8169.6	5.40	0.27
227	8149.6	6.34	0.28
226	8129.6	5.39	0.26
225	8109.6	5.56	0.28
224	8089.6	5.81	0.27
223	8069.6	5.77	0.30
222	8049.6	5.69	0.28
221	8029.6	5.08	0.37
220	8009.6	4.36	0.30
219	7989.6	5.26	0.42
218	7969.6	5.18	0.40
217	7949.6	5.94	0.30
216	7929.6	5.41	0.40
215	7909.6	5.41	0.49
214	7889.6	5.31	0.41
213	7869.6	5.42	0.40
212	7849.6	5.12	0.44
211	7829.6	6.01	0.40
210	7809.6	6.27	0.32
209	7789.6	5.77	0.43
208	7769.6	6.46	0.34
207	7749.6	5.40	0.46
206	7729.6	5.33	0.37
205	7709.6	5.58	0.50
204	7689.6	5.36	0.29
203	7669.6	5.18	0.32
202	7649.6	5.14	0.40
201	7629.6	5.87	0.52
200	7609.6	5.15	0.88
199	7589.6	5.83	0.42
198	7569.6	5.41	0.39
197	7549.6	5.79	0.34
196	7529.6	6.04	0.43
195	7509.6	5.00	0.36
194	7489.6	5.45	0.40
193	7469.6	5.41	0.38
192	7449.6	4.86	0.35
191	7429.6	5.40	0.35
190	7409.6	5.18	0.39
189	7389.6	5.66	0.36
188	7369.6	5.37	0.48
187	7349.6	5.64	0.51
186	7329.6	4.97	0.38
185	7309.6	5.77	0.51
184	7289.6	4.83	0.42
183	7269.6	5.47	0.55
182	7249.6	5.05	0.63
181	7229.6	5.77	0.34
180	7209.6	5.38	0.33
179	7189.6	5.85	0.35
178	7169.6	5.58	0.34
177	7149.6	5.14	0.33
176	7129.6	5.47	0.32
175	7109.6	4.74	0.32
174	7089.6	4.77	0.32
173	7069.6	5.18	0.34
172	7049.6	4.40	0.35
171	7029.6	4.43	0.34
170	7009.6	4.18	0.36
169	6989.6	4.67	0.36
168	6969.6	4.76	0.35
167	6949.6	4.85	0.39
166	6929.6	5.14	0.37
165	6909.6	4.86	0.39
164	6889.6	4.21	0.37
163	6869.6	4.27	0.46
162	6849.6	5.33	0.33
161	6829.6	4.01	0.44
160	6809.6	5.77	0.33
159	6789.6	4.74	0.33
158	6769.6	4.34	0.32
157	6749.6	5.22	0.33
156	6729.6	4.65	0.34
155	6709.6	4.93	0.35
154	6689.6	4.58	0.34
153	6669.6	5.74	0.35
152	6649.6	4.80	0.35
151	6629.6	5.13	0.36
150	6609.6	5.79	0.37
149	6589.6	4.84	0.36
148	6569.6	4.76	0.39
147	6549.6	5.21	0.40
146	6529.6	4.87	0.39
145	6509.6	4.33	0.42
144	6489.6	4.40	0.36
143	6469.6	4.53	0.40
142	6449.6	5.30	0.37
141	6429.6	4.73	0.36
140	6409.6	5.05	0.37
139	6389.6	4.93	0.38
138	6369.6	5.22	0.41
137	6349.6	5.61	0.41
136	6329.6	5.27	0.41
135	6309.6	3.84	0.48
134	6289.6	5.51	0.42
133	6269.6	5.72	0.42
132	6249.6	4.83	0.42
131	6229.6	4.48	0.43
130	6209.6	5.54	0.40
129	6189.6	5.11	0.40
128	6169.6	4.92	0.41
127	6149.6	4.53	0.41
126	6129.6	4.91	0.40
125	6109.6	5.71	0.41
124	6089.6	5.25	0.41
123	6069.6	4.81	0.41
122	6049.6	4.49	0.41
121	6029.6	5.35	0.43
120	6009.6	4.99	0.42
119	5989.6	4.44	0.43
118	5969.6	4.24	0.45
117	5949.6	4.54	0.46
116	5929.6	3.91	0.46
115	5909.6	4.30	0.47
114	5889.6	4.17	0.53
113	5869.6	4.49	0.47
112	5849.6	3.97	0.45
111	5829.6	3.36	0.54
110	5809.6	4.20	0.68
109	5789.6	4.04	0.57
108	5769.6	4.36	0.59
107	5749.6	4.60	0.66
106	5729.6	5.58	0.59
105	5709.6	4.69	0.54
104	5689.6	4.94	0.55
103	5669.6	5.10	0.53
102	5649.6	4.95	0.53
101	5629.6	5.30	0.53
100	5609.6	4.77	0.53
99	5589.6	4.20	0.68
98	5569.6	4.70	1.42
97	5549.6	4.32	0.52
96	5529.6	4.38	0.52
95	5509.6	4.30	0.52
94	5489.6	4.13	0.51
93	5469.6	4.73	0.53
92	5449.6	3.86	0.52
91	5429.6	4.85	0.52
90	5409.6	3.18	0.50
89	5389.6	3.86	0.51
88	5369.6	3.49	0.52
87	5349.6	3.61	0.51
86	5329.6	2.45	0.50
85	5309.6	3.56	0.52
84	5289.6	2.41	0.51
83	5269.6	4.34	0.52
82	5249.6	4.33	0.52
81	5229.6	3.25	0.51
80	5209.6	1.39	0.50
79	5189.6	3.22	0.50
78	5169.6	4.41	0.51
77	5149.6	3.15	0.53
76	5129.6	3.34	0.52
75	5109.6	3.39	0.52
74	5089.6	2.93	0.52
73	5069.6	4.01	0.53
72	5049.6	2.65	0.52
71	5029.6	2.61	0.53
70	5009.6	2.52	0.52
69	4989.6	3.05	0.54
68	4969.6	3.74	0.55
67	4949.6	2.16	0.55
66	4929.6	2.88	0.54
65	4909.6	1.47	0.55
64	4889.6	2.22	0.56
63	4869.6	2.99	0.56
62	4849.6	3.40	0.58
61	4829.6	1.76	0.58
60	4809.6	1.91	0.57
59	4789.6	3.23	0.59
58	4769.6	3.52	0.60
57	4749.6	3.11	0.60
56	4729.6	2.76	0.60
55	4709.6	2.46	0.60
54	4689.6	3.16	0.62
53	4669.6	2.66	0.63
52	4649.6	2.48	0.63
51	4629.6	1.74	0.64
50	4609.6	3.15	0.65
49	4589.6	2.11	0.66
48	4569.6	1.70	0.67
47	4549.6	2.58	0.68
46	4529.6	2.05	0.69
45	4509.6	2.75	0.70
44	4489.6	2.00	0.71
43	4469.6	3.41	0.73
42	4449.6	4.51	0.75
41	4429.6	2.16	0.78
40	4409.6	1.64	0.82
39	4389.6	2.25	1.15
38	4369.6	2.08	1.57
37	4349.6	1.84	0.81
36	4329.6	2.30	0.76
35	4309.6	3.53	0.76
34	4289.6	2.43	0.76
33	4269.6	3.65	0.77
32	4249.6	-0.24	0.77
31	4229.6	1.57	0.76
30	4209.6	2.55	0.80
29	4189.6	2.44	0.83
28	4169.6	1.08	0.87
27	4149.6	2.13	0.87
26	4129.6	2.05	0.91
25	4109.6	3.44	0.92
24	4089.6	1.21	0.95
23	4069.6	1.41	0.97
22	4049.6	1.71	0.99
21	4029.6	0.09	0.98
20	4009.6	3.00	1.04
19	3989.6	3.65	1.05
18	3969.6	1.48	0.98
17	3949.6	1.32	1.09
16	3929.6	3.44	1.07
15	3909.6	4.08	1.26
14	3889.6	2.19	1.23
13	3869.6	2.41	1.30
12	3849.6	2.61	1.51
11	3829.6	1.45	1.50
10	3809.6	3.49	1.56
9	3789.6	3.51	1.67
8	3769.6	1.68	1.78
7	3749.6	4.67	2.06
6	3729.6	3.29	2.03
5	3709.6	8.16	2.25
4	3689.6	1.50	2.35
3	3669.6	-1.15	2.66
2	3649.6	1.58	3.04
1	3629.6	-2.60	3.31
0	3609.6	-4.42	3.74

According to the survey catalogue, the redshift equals 0.358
